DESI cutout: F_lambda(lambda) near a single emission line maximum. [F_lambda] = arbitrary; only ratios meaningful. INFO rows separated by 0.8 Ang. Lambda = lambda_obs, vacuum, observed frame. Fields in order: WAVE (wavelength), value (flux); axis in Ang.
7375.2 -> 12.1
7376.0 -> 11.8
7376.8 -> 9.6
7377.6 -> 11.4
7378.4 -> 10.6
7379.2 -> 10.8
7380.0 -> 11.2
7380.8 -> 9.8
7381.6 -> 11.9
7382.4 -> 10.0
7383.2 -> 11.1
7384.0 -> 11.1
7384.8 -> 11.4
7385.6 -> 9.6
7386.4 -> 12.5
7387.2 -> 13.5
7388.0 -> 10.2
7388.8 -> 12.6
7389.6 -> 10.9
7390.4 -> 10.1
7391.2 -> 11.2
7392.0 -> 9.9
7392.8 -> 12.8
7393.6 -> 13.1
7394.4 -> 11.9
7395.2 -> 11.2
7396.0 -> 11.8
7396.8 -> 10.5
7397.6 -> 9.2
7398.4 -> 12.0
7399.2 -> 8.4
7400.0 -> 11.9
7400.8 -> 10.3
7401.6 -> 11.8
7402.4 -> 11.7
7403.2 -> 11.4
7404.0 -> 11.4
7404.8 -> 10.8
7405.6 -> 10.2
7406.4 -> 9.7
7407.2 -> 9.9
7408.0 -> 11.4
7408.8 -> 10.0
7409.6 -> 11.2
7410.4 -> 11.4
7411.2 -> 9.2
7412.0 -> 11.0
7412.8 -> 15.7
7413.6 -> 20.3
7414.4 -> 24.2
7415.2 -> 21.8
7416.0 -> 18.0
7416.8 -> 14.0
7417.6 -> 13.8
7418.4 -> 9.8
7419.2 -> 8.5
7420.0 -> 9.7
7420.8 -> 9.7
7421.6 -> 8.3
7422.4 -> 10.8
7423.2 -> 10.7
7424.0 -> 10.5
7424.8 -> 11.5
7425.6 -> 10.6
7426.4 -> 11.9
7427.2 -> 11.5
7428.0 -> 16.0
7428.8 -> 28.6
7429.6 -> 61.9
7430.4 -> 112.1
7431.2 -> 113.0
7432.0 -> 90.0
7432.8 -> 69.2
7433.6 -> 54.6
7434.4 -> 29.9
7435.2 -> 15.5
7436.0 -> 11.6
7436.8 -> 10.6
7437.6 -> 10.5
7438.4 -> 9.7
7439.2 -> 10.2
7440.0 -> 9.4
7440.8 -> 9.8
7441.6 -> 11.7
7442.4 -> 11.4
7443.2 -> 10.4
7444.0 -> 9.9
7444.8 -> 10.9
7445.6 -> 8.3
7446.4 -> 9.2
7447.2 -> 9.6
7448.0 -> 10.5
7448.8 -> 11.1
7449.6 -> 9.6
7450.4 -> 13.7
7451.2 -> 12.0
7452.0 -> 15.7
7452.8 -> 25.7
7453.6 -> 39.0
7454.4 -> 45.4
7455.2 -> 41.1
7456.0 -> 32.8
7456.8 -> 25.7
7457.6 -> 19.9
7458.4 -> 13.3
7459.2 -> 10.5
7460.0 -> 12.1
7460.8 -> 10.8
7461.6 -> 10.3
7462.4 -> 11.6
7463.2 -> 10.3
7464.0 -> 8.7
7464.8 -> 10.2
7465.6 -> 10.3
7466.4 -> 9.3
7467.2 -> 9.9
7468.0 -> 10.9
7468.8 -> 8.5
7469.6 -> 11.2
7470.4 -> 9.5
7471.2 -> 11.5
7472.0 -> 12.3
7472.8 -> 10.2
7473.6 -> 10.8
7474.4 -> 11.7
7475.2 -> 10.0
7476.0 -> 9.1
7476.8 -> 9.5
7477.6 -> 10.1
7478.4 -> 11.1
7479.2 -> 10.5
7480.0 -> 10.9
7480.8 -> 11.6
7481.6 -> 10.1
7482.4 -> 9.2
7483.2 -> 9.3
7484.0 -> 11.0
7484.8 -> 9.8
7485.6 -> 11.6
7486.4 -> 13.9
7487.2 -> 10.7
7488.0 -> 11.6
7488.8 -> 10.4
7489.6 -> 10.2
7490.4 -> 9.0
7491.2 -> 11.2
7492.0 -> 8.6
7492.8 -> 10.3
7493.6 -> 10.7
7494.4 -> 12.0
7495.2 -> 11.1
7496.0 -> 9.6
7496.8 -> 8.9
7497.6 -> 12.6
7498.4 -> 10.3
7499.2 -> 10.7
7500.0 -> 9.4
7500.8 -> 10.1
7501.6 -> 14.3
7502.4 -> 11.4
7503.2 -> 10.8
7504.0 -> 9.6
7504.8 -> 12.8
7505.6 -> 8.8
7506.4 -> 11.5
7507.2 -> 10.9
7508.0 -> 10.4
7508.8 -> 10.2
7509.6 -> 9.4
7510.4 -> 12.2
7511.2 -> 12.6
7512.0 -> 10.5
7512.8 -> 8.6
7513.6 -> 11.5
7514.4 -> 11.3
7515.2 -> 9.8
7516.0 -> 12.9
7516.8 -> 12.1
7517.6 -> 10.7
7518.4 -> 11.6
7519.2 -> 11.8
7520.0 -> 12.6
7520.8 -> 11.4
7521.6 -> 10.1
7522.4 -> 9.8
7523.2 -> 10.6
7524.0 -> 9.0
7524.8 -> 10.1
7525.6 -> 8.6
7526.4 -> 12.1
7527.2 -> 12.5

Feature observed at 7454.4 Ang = [N II]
